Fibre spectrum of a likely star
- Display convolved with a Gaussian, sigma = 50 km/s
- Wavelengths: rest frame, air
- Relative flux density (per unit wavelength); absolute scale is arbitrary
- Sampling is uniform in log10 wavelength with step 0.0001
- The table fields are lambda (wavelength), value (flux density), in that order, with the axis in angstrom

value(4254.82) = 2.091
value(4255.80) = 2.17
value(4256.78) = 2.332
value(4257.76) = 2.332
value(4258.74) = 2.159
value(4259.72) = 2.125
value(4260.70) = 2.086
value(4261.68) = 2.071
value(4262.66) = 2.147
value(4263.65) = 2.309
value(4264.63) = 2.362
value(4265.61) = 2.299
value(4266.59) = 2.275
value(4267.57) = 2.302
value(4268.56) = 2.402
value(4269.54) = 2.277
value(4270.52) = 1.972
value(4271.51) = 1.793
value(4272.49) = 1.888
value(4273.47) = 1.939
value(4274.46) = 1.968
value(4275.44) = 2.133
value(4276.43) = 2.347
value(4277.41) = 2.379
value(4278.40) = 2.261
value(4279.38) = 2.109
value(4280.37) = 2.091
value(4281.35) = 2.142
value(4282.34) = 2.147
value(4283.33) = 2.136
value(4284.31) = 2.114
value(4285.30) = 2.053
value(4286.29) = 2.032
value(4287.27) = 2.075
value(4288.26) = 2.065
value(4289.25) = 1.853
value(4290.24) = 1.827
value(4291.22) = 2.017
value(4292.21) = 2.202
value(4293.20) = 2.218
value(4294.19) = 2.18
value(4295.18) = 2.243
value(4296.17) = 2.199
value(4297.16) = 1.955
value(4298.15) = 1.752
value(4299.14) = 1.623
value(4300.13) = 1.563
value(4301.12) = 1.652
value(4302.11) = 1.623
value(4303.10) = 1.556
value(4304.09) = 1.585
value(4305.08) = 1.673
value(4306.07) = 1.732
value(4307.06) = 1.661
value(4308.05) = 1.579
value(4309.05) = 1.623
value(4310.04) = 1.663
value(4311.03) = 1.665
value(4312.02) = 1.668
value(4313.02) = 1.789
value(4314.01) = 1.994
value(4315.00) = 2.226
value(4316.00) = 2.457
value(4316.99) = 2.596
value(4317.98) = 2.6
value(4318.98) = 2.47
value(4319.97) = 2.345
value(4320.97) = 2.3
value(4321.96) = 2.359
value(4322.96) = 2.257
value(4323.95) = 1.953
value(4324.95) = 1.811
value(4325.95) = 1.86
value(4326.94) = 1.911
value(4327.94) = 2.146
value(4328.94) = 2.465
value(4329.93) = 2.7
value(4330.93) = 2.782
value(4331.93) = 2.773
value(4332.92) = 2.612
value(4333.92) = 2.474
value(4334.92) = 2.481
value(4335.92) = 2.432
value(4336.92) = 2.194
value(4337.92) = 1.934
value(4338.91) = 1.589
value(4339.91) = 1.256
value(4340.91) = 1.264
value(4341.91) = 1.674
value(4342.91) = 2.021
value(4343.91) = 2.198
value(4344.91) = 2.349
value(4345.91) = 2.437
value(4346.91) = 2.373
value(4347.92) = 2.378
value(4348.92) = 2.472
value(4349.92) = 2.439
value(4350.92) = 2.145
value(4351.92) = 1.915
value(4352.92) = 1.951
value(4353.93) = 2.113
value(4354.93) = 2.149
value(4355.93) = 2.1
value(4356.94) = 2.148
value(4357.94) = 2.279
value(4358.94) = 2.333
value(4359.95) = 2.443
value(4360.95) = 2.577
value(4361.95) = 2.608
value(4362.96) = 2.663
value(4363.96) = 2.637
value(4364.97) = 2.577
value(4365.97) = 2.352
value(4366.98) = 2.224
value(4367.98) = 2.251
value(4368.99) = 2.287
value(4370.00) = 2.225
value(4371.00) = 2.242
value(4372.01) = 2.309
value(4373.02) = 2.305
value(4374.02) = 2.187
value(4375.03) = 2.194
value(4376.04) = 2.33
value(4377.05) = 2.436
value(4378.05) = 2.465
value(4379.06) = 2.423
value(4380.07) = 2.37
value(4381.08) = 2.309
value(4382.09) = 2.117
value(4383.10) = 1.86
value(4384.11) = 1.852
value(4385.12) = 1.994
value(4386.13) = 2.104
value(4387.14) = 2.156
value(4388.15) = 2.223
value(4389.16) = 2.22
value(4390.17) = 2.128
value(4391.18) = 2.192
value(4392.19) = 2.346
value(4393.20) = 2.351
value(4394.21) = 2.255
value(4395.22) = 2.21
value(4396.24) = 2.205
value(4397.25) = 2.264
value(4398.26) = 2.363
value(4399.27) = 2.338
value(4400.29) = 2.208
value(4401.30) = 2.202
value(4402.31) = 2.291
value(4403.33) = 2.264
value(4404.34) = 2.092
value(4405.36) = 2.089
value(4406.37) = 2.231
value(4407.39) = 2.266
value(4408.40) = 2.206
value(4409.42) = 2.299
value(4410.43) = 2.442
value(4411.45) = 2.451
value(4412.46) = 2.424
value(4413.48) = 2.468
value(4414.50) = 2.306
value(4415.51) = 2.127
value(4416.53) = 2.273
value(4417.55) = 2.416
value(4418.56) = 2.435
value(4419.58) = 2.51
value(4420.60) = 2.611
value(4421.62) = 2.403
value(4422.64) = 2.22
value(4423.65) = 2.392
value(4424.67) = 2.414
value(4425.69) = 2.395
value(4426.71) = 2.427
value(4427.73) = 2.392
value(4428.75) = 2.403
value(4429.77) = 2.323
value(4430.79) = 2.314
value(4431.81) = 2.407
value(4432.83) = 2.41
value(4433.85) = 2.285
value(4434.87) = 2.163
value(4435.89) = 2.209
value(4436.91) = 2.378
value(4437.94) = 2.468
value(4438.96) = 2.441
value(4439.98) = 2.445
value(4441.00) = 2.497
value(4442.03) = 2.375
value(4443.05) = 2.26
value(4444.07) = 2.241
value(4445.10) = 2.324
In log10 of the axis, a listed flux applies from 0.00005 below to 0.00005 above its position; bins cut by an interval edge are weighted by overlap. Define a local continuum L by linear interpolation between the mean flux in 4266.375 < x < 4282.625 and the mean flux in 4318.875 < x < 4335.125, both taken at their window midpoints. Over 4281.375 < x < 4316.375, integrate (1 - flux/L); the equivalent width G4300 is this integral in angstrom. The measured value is 5.1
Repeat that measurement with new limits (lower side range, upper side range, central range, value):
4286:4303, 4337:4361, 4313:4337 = -3.6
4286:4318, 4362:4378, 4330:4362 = -0.3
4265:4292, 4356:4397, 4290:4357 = 3.8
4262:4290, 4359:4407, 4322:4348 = 0.5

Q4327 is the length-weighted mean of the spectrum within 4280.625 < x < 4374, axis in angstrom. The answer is 2.12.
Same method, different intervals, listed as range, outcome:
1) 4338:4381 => 2.23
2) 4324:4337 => 2.35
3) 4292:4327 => 1.96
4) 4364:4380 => 2.33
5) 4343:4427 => 2.29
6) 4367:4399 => 2.23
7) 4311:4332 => 2.23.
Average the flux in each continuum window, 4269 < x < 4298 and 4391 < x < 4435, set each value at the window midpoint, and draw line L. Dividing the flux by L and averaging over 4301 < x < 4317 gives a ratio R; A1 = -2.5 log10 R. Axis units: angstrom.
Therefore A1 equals 0.192 mag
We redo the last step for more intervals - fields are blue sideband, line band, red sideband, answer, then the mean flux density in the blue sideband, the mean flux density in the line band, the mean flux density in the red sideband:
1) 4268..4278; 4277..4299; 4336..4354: 0.007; 2.11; 2.08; 2.05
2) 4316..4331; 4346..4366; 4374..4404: -0.034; 2.3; 2.33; 2.23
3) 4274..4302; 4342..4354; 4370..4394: -0.029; 2.04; 2.22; 2.22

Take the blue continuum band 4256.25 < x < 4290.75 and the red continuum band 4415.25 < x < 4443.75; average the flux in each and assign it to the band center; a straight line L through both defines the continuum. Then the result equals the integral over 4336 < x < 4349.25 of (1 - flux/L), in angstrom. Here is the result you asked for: 1.3 angstrom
